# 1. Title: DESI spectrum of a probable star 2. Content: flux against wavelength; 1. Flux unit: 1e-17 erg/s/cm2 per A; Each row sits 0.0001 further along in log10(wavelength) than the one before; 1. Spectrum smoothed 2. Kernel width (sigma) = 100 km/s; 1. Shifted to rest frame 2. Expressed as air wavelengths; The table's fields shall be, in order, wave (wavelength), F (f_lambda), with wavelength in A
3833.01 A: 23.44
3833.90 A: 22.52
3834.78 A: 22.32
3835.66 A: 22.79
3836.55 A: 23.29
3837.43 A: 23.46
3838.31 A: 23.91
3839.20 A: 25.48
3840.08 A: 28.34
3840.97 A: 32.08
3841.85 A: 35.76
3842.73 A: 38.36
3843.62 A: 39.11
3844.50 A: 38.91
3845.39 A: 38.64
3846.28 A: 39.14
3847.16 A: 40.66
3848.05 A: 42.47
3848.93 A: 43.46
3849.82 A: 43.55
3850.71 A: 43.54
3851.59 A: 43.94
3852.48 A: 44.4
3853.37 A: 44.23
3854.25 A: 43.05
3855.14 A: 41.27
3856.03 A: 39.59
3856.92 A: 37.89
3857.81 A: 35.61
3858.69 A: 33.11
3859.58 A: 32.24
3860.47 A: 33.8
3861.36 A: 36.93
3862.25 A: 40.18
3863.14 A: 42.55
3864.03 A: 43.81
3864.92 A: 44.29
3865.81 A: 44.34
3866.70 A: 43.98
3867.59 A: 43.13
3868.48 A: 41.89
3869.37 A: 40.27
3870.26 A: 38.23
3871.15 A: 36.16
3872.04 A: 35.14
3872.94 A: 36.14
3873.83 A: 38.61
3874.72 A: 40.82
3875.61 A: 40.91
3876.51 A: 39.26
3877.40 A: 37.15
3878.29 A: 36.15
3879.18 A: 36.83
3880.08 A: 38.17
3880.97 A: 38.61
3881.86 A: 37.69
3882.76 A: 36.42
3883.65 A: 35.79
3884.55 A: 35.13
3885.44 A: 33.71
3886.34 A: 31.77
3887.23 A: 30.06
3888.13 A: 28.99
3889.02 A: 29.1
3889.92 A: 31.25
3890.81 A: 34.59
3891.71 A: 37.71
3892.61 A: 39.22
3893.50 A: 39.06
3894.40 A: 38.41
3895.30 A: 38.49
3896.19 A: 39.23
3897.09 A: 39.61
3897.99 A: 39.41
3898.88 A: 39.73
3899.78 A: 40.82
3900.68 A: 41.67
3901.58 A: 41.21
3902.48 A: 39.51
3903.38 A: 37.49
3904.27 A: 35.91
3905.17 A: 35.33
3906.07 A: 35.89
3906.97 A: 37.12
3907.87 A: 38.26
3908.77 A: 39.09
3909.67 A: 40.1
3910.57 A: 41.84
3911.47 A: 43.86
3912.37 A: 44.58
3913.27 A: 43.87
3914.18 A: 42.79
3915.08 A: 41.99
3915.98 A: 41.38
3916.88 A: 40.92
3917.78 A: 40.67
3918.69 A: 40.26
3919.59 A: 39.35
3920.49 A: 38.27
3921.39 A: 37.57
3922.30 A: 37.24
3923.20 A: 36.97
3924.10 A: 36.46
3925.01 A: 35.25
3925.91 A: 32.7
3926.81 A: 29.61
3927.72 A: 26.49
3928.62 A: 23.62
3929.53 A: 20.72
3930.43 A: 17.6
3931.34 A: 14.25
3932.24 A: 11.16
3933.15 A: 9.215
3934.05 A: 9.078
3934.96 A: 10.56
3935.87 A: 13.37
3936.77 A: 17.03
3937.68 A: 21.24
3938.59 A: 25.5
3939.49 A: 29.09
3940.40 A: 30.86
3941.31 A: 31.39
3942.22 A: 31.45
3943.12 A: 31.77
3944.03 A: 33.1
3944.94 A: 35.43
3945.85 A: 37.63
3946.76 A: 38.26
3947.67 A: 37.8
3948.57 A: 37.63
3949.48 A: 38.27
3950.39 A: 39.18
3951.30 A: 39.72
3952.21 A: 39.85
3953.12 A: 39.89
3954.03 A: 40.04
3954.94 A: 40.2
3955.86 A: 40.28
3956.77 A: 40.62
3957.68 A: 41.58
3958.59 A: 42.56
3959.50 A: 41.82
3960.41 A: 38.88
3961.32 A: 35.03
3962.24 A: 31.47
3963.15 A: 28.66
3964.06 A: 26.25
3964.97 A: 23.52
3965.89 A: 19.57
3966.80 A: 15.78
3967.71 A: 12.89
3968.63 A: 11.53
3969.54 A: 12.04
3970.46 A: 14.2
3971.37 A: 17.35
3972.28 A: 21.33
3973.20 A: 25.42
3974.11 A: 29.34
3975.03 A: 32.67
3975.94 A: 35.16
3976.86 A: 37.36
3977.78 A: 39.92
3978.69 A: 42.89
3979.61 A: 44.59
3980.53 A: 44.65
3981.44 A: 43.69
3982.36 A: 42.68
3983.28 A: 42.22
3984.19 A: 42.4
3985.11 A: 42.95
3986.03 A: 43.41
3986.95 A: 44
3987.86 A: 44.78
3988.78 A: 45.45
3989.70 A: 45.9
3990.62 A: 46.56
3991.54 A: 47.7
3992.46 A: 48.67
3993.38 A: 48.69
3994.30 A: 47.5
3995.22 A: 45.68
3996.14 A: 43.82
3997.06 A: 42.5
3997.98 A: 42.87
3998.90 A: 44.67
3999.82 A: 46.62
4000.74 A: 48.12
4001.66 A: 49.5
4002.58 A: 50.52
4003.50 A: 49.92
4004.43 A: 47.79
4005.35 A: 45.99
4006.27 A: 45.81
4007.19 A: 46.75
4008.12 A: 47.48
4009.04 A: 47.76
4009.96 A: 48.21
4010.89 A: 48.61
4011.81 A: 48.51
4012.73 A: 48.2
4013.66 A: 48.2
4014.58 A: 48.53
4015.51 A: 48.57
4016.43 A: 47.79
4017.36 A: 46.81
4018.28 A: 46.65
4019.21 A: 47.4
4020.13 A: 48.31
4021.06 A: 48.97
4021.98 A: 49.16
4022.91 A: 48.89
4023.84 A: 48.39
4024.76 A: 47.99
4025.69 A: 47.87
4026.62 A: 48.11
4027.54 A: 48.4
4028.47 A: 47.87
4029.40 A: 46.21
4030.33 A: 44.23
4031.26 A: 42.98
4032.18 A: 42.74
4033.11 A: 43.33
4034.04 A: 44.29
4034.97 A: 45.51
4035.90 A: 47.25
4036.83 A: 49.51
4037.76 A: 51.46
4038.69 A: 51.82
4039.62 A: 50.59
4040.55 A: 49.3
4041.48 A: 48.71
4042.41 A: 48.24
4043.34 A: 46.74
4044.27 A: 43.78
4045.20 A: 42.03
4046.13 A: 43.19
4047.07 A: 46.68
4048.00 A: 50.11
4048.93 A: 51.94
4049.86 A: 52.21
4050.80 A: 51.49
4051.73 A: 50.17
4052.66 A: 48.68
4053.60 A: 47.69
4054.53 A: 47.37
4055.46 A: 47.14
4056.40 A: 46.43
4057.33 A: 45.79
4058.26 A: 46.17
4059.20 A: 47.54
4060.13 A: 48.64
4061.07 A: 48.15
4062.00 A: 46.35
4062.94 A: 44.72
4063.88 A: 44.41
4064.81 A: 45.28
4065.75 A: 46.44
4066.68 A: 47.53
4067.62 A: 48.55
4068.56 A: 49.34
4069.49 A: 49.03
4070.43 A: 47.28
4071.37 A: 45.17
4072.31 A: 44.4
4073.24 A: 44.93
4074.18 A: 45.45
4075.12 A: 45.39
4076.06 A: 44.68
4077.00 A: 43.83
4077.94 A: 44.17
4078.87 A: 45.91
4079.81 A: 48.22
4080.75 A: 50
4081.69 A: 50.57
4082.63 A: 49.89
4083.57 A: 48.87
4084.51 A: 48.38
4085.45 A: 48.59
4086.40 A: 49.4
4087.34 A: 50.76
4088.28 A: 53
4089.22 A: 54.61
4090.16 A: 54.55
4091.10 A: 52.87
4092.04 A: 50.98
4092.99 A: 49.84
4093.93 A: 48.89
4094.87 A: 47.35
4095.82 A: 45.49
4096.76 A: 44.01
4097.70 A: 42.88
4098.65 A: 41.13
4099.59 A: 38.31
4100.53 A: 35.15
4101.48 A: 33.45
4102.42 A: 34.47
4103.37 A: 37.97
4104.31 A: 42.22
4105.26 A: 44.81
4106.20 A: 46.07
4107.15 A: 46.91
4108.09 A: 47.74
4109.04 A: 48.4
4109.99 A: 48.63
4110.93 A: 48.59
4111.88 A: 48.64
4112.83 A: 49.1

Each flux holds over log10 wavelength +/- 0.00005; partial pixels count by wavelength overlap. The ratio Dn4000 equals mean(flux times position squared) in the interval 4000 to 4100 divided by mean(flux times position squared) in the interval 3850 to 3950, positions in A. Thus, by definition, 1.45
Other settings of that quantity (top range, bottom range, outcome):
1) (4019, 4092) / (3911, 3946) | 1.68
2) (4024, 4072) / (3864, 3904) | 1.35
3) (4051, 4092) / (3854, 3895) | 1.41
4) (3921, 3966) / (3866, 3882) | 0.82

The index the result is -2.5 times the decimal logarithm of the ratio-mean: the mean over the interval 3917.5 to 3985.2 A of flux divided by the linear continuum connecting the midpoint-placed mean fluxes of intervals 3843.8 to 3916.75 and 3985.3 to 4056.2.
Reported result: 0.36 mag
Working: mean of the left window 38.9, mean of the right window 47.3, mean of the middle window 31.1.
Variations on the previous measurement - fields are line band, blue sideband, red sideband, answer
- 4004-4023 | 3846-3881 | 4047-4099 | -0.05 mag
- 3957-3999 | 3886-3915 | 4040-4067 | 0.19 mag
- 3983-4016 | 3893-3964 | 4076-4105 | -0.18 mag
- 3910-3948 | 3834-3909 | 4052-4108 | 0.27 mag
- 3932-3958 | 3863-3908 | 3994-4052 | 0.34 mag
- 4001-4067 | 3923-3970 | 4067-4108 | -0.20 mag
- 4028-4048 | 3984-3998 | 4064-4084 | -0.01 mag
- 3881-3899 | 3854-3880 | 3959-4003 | 0.08 mag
